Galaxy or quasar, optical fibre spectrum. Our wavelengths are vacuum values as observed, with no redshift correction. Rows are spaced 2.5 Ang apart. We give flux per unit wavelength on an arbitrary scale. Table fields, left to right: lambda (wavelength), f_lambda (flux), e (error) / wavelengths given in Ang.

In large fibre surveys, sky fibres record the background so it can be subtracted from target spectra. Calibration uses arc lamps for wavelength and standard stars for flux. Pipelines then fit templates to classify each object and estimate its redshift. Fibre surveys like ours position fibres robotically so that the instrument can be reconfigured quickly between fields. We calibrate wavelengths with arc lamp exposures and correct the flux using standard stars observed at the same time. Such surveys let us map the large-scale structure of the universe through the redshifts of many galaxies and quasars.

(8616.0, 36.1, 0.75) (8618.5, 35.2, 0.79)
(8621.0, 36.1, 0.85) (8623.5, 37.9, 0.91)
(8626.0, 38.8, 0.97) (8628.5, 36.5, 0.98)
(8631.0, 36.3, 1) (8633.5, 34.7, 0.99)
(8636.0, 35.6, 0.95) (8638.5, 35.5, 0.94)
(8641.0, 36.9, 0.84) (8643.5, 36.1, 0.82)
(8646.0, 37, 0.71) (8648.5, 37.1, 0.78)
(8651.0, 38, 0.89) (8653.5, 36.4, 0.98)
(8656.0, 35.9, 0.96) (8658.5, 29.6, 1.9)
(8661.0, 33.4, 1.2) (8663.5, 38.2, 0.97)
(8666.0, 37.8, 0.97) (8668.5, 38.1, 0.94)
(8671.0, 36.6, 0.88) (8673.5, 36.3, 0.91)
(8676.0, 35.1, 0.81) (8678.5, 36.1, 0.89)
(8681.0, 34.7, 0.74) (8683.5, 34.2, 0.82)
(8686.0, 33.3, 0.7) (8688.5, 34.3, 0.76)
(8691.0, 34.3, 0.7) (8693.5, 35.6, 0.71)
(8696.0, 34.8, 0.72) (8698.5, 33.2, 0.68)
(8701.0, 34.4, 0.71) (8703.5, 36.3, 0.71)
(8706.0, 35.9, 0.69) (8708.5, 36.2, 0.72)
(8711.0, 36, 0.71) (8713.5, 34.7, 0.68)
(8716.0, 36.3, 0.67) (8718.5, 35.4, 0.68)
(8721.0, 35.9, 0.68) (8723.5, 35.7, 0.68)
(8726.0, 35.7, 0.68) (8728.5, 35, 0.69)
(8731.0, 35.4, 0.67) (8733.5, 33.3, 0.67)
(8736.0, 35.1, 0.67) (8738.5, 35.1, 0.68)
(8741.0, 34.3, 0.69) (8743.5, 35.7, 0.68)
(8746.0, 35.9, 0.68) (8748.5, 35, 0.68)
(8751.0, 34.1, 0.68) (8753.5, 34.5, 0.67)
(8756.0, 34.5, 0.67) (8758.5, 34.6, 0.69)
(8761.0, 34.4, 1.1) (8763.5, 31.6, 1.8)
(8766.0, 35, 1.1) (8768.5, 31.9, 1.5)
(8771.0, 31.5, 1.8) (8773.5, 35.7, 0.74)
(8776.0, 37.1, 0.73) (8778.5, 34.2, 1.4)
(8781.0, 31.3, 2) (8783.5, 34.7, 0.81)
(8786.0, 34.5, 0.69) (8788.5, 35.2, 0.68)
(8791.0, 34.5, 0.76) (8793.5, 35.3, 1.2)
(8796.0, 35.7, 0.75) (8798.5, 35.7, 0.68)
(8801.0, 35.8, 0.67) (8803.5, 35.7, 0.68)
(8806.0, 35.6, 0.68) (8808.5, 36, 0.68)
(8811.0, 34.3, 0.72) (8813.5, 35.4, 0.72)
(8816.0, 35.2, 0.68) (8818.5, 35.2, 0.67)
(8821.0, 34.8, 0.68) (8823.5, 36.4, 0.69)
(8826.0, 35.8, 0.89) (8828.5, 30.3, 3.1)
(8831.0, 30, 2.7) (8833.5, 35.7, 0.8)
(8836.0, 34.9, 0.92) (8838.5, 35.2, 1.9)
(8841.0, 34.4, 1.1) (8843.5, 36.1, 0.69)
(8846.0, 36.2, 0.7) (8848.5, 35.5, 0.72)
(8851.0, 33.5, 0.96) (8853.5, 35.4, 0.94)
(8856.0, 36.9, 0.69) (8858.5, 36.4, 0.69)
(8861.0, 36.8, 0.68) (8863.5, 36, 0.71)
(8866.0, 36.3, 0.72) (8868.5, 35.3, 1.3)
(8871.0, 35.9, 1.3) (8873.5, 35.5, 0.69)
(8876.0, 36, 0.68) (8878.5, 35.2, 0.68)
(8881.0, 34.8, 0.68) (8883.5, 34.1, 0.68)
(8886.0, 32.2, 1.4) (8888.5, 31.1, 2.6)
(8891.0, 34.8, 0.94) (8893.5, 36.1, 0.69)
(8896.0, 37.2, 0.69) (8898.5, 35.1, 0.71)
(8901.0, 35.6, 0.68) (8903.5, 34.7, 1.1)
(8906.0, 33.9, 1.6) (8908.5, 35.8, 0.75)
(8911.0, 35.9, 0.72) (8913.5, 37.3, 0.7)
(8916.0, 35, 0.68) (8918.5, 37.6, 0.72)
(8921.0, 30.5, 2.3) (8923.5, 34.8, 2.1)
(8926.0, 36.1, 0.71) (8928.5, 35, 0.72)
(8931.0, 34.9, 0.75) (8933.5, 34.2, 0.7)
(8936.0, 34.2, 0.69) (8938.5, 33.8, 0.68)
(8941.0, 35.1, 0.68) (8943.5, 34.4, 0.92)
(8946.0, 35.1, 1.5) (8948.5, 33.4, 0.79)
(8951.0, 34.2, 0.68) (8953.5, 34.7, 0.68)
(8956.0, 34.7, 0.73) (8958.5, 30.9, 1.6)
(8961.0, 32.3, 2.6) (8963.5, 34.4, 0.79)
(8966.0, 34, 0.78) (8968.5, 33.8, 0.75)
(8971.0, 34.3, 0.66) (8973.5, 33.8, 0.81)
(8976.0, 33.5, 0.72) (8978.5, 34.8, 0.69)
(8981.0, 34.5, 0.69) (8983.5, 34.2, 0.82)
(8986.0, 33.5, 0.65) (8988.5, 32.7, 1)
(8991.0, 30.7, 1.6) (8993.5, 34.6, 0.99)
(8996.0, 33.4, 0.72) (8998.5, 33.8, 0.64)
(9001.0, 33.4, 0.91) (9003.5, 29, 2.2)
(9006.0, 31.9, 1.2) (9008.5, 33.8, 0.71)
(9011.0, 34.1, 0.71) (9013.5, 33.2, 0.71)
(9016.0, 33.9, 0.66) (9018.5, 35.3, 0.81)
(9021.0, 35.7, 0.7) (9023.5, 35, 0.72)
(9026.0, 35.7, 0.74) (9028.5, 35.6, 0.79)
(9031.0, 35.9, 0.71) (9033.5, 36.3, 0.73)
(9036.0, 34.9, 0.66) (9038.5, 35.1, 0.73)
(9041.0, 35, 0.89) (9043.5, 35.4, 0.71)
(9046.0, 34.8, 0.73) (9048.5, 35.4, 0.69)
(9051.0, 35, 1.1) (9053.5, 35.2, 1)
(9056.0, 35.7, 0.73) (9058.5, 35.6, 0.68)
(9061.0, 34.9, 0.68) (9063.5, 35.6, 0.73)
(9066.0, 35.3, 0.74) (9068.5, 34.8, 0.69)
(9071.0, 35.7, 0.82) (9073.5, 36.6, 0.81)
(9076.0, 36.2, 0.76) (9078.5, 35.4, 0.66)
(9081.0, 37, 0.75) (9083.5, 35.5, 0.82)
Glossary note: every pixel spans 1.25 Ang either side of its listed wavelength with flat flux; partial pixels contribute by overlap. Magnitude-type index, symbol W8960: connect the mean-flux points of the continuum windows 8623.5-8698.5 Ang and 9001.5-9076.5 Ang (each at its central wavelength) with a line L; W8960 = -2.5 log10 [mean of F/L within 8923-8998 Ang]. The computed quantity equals 0.03 mag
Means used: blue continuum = 35.8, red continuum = 34.9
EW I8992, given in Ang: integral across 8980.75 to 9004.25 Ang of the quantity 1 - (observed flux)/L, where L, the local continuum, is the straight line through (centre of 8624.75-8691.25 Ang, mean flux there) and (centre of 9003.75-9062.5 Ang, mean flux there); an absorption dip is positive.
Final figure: 1.3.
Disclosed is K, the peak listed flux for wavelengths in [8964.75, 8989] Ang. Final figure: 34.8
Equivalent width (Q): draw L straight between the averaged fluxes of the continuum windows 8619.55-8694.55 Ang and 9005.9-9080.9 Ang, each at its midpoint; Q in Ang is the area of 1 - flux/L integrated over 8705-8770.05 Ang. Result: 1.6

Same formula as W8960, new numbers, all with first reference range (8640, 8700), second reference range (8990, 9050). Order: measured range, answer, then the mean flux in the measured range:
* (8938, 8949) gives 0.00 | 34.5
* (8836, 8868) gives -0.02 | 35.7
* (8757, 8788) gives 0.04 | 33.9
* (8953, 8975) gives 0.03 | 33.6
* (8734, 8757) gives 0.01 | 34.9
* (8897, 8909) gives -0.01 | 35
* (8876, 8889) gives 0.03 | 33.9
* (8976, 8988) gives 0.01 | 34.1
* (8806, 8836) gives 0.01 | 34.5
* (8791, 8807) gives -0.01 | 35.5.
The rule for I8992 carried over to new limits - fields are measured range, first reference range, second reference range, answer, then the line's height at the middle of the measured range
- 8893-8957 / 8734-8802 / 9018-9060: 0.12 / 35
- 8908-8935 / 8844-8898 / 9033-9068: 0.10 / 35.3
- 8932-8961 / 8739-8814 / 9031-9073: 0.89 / 35.1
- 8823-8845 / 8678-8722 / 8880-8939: 0.40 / 34.9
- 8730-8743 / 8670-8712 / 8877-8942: 0.14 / 35.1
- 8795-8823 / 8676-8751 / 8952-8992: -0.73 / 34.5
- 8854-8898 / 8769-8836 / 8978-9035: -1.19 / 34.4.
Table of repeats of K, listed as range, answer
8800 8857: 36.9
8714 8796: 37.1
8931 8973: 35.1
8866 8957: 37.6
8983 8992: 34.2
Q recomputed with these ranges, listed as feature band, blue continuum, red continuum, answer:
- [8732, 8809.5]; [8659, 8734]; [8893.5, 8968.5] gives 1.1 Ang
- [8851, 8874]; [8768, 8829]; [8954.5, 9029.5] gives -1.0 Ang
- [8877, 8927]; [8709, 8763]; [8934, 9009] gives -1.3 Ang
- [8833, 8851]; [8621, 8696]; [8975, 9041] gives -0.2 Ang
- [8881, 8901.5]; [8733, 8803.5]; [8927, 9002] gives -0.2 Ang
